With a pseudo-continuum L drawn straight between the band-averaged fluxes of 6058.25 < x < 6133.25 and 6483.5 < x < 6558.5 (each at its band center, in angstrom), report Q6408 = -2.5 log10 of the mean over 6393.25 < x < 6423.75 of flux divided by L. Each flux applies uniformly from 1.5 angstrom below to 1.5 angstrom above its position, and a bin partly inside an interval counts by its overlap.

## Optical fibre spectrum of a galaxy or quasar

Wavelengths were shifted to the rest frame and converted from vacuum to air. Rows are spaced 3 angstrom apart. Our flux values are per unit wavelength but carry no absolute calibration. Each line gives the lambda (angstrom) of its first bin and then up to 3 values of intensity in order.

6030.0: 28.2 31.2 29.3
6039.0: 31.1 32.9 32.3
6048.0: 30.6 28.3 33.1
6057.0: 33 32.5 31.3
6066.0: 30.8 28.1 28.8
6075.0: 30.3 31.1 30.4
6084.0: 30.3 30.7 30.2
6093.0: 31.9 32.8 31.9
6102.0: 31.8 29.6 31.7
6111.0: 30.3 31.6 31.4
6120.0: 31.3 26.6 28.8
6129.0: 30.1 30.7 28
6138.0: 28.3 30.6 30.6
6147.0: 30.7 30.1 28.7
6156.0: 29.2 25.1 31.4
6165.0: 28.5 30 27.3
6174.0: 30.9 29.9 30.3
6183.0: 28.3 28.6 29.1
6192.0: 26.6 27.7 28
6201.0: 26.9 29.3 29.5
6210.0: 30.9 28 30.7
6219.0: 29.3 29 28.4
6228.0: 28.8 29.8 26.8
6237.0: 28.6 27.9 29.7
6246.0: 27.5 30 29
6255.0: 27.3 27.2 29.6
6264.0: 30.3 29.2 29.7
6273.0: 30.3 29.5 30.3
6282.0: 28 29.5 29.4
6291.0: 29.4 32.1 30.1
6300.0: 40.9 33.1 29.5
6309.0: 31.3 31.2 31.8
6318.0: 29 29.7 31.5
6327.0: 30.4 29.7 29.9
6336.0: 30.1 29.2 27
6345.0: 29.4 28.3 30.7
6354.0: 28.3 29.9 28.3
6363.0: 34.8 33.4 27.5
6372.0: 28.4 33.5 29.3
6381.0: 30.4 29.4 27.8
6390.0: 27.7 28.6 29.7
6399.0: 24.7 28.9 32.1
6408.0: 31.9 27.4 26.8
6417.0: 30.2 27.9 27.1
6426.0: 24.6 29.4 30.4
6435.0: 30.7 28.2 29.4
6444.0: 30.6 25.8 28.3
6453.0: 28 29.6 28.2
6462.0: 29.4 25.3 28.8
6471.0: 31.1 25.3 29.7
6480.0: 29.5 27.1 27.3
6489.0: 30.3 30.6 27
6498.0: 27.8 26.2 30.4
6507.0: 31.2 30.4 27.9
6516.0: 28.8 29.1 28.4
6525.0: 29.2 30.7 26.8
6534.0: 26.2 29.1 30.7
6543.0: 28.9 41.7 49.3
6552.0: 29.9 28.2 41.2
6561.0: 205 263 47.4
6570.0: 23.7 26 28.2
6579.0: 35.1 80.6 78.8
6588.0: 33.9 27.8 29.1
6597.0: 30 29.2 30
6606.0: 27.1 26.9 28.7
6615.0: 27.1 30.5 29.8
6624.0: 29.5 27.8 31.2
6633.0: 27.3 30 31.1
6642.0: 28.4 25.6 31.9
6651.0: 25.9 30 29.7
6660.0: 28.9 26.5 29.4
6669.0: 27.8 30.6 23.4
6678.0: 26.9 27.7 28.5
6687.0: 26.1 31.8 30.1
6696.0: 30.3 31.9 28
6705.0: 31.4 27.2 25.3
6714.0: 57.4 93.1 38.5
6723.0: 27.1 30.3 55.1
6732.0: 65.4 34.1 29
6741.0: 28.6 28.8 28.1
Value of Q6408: 0.07 mag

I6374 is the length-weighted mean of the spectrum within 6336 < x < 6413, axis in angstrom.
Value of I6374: 29.5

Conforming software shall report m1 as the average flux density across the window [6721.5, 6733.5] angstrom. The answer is 44.5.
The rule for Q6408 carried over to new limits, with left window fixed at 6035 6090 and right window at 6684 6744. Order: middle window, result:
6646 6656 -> 0.26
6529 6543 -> 0.25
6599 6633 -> 0.26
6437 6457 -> 0.21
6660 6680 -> 0.32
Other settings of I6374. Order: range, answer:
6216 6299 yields 29.2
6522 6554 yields 32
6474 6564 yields 40.1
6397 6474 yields 28.5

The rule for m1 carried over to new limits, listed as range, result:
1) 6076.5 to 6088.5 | 30.6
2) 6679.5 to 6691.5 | 28.5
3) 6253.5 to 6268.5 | 28.7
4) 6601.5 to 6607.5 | 28.6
